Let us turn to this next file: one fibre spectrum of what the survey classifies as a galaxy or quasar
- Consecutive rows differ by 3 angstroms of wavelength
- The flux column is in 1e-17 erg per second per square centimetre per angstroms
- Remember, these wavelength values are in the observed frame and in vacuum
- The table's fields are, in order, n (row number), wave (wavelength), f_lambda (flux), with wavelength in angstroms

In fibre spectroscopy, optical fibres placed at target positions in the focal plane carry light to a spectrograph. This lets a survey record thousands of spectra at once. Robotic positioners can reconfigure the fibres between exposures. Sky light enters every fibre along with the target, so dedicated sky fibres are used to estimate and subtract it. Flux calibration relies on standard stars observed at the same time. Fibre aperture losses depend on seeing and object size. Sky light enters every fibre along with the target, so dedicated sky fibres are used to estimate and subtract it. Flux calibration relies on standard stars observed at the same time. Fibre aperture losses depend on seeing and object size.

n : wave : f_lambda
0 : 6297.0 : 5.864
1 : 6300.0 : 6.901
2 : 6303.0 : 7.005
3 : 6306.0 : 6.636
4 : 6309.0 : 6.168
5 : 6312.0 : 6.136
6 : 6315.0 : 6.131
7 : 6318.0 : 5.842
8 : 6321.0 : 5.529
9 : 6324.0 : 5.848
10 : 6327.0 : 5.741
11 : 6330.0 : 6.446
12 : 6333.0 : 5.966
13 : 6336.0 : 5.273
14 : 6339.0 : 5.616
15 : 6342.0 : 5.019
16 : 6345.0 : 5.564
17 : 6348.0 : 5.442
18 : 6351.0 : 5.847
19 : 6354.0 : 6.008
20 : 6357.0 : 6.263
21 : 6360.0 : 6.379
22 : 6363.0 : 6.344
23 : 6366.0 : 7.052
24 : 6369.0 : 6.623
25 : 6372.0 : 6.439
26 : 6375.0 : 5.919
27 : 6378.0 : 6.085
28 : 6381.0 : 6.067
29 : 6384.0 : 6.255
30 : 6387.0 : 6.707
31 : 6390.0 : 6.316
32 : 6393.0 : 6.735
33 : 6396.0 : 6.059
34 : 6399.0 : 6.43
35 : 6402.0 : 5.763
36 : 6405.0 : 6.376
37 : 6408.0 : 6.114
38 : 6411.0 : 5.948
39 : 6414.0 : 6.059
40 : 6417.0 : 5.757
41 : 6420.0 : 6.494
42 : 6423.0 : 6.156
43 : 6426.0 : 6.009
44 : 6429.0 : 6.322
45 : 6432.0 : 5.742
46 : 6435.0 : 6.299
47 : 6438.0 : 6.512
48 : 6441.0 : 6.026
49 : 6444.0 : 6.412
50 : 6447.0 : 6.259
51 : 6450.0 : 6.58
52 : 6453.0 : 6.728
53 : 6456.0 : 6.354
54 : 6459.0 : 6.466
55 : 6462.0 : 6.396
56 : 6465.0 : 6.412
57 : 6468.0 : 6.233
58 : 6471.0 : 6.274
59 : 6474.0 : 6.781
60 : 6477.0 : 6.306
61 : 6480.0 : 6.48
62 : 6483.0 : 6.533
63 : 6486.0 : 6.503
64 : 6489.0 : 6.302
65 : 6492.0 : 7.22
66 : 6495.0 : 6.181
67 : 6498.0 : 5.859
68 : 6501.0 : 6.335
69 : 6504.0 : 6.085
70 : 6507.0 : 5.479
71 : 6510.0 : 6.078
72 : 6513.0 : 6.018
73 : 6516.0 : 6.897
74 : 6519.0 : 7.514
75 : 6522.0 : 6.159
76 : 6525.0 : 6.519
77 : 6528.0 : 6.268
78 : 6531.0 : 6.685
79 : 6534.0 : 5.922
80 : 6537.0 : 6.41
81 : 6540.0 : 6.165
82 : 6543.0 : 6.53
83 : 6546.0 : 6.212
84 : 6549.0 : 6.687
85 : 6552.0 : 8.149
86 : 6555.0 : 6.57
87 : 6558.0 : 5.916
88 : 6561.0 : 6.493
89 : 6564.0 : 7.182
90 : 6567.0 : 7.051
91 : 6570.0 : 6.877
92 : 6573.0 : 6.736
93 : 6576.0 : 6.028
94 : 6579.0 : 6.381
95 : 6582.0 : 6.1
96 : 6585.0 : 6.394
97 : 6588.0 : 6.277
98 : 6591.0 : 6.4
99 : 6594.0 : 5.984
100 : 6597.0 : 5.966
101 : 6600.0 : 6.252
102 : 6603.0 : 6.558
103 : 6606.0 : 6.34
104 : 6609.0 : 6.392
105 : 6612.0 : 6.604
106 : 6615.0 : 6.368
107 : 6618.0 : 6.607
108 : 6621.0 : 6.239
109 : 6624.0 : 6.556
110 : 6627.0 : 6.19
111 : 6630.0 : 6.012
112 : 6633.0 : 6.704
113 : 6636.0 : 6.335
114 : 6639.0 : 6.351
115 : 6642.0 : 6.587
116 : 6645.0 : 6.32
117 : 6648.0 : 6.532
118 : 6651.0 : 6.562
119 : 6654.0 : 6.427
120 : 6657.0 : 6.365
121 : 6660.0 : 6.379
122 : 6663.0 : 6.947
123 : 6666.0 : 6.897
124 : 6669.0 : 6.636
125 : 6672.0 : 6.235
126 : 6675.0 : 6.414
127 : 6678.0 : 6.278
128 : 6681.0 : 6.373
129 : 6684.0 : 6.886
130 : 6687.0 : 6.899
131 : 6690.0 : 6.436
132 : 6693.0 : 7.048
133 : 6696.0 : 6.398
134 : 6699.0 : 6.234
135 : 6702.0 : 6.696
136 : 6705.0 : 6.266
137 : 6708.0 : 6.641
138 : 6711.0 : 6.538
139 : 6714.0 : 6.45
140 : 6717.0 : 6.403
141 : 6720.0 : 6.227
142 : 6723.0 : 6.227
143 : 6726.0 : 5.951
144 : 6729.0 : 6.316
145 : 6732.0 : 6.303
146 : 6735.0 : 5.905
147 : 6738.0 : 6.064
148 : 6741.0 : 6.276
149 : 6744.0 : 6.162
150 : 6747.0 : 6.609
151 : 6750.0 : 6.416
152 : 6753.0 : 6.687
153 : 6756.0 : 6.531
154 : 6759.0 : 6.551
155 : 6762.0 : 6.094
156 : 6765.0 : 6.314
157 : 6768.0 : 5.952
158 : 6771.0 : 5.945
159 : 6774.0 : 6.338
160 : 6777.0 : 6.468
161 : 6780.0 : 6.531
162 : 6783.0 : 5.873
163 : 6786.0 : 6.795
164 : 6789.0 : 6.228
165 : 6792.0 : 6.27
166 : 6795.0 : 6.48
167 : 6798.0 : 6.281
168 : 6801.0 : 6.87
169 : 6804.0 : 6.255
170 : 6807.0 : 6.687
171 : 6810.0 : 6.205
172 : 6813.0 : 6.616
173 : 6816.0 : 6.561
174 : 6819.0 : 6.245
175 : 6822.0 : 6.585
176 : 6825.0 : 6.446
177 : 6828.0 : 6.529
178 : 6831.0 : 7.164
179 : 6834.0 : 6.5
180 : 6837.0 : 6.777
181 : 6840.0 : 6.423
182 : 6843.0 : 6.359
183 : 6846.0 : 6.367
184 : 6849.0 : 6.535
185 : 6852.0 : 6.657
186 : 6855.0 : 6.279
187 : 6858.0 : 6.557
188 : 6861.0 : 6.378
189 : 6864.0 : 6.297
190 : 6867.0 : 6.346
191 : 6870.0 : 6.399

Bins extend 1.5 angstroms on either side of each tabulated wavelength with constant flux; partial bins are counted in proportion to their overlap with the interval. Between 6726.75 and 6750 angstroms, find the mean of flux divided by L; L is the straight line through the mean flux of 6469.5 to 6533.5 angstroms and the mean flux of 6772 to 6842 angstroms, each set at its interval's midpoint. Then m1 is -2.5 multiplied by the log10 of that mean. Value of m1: 0.038 mag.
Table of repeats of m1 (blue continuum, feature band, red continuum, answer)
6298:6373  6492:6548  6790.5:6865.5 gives -0.01 mag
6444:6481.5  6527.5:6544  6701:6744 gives 0.01 mag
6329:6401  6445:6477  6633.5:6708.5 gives -0.03 mag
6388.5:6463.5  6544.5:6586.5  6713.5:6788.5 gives -0.06 mag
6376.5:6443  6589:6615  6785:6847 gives 0.00 mag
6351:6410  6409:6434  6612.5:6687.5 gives 0.05 mag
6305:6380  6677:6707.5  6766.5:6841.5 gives -0.04 mag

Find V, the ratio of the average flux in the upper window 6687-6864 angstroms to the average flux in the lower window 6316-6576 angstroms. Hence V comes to 1.02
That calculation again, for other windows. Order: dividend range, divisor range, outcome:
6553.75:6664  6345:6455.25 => 1.03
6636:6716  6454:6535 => 1.02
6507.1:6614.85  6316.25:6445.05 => 1.06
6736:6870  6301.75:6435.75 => 1.05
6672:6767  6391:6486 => 1.02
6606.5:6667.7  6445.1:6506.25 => 1.01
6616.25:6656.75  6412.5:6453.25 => 1.03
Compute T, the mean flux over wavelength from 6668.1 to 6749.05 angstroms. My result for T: 6.4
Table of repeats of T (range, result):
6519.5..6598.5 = 6.48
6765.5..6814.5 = 6.36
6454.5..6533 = 6.39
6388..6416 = 6.2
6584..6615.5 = 6.32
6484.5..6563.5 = 6.44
